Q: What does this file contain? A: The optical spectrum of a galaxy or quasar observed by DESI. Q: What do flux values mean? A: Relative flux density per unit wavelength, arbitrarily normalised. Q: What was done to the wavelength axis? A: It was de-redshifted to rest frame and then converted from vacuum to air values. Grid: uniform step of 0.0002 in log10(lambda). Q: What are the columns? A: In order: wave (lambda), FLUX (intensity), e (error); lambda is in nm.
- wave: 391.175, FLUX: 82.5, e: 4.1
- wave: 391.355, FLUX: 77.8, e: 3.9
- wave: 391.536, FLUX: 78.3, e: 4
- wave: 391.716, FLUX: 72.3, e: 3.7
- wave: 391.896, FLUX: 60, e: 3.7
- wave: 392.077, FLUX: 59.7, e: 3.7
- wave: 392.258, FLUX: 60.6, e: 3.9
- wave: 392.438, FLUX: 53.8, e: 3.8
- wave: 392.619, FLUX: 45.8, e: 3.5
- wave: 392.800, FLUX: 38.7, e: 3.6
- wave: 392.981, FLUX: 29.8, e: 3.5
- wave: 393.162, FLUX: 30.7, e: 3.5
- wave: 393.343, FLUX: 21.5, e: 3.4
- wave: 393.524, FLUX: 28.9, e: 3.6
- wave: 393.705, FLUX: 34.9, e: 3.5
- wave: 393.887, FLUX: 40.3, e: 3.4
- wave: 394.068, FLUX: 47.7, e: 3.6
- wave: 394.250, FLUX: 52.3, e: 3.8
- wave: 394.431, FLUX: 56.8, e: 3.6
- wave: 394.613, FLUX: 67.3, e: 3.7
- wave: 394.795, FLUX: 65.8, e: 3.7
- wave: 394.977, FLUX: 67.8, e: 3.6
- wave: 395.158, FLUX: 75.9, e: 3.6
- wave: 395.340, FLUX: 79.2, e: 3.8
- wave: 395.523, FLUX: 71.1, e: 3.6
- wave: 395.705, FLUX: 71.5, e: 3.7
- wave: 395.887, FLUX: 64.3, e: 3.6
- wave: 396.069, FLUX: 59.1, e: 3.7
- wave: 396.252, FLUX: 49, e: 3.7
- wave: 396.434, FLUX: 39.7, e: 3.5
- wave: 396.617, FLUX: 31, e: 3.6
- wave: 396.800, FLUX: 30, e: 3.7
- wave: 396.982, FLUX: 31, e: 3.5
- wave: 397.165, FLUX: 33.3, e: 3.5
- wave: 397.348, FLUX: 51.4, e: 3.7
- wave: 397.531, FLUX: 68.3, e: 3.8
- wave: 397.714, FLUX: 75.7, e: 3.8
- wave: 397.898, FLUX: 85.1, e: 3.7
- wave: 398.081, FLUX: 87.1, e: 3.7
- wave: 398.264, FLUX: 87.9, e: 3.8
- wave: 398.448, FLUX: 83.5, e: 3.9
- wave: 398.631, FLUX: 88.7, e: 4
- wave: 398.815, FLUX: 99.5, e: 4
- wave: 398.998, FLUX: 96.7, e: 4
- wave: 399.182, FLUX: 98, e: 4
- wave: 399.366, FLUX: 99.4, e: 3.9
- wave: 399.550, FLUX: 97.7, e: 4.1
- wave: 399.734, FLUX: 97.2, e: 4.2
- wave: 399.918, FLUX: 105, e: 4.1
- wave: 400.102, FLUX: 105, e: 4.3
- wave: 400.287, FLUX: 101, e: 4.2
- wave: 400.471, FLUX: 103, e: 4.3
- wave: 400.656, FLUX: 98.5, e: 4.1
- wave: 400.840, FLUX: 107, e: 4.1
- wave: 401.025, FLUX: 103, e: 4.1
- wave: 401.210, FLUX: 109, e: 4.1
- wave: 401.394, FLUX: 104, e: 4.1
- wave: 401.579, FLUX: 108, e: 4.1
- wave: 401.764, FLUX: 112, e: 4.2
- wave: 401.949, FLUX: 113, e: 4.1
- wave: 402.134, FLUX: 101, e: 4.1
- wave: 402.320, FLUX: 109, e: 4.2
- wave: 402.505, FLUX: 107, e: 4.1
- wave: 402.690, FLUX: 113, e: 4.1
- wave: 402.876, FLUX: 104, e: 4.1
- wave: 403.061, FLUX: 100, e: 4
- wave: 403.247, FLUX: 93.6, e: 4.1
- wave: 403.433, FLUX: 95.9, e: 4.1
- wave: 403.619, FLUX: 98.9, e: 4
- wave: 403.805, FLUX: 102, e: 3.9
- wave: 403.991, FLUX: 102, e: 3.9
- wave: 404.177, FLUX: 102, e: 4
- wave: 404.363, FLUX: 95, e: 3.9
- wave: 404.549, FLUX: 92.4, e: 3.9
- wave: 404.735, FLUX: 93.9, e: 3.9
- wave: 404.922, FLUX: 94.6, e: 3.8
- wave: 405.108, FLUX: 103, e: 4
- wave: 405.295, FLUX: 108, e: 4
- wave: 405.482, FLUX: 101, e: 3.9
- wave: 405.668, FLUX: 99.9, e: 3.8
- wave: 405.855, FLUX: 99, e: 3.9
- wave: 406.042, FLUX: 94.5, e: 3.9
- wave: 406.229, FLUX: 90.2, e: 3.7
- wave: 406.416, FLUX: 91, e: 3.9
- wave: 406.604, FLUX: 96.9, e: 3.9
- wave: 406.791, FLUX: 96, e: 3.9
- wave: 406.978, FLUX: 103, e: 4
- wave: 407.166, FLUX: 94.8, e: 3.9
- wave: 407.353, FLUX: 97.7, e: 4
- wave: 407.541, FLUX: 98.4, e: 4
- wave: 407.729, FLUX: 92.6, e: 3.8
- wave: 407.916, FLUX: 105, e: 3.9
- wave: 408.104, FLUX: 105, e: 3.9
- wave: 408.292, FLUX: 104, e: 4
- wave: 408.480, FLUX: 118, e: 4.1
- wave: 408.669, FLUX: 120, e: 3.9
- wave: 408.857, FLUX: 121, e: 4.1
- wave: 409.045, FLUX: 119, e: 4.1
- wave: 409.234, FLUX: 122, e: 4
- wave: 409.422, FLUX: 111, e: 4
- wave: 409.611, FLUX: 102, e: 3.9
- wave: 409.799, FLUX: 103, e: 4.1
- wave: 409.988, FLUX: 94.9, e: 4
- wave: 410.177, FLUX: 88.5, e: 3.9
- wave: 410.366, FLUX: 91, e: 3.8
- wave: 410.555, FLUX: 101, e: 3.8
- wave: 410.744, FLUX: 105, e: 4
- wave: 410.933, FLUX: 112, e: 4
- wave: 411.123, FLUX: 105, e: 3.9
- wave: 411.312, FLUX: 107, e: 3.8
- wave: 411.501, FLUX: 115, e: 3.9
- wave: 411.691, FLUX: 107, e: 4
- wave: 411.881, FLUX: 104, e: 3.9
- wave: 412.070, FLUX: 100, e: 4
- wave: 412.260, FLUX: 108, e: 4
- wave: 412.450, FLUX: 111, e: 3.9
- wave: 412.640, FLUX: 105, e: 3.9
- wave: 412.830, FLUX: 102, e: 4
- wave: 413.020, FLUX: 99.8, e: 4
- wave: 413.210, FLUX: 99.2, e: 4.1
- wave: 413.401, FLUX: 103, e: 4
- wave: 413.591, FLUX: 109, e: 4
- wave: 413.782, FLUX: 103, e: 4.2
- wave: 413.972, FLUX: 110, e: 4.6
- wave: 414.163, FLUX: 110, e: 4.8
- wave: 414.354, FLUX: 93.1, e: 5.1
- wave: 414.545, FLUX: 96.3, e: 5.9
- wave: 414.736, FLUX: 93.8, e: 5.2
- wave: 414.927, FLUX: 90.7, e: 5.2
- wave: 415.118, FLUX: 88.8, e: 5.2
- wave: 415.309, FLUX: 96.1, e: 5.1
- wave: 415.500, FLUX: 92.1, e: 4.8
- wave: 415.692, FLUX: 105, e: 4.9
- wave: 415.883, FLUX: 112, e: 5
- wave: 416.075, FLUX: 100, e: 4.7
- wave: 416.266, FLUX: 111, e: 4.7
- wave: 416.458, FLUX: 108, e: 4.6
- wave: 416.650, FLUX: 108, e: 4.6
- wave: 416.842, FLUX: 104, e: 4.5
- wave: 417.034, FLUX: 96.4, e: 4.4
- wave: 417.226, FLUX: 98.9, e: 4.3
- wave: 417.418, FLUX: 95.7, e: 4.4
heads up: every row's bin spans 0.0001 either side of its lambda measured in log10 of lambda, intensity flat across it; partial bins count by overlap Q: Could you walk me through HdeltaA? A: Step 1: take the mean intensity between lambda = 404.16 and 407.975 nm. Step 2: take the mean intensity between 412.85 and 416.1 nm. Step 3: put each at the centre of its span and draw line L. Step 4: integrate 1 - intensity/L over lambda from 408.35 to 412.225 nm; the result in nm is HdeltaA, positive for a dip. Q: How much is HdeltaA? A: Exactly -0.33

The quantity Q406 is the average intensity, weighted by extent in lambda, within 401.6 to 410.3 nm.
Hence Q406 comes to 102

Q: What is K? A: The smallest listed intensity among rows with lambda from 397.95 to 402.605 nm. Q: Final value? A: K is 83.5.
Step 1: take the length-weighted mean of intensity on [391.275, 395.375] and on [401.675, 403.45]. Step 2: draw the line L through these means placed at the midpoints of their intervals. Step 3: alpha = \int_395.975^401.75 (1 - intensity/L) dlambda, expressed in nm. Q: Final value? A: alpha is 0.28 nm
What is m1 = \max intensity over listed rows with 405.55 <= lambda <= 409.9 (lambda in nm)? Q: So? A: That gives 122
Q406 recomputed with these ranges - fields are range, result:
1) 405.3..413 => 104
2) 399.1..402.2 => 104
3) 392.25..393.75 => 37.2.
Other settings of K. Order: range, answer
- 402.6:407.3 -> 90.2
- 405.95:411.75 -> 88.5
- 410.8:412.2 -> 100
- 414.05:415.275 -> 88.8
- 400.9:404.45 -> 93.6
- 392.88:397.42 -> 21.5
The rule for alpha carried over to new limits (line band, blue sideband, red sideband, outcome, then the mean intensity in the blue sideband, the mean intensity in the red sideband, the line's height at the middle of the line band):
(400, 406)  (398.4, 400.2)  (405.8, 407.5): -0.36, 97.4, 95.9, 96.7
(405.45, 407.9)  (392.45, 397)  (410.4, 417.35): -0.41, 49.6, 103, 82.9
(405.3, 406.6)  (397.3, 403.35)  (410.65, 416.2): 0.04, 97.7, 103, 99.9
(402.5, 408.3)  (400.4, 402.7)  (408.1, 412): 0.43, 107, 107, 107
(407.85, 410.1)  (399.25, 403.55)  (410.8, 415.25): -0.15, 104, 103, 103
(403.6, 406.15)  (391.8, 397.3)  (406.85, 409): -0.17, 50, 106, 92.9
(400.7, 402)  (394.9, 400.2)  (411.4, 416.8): -0.44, 73.5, 103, 80.3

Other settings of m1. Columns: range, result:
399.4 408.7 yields 120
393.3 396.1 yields 79.2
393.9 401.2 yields 107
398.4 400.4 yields 105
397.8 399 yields 99.5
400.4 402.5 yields 113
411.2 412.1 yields 115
